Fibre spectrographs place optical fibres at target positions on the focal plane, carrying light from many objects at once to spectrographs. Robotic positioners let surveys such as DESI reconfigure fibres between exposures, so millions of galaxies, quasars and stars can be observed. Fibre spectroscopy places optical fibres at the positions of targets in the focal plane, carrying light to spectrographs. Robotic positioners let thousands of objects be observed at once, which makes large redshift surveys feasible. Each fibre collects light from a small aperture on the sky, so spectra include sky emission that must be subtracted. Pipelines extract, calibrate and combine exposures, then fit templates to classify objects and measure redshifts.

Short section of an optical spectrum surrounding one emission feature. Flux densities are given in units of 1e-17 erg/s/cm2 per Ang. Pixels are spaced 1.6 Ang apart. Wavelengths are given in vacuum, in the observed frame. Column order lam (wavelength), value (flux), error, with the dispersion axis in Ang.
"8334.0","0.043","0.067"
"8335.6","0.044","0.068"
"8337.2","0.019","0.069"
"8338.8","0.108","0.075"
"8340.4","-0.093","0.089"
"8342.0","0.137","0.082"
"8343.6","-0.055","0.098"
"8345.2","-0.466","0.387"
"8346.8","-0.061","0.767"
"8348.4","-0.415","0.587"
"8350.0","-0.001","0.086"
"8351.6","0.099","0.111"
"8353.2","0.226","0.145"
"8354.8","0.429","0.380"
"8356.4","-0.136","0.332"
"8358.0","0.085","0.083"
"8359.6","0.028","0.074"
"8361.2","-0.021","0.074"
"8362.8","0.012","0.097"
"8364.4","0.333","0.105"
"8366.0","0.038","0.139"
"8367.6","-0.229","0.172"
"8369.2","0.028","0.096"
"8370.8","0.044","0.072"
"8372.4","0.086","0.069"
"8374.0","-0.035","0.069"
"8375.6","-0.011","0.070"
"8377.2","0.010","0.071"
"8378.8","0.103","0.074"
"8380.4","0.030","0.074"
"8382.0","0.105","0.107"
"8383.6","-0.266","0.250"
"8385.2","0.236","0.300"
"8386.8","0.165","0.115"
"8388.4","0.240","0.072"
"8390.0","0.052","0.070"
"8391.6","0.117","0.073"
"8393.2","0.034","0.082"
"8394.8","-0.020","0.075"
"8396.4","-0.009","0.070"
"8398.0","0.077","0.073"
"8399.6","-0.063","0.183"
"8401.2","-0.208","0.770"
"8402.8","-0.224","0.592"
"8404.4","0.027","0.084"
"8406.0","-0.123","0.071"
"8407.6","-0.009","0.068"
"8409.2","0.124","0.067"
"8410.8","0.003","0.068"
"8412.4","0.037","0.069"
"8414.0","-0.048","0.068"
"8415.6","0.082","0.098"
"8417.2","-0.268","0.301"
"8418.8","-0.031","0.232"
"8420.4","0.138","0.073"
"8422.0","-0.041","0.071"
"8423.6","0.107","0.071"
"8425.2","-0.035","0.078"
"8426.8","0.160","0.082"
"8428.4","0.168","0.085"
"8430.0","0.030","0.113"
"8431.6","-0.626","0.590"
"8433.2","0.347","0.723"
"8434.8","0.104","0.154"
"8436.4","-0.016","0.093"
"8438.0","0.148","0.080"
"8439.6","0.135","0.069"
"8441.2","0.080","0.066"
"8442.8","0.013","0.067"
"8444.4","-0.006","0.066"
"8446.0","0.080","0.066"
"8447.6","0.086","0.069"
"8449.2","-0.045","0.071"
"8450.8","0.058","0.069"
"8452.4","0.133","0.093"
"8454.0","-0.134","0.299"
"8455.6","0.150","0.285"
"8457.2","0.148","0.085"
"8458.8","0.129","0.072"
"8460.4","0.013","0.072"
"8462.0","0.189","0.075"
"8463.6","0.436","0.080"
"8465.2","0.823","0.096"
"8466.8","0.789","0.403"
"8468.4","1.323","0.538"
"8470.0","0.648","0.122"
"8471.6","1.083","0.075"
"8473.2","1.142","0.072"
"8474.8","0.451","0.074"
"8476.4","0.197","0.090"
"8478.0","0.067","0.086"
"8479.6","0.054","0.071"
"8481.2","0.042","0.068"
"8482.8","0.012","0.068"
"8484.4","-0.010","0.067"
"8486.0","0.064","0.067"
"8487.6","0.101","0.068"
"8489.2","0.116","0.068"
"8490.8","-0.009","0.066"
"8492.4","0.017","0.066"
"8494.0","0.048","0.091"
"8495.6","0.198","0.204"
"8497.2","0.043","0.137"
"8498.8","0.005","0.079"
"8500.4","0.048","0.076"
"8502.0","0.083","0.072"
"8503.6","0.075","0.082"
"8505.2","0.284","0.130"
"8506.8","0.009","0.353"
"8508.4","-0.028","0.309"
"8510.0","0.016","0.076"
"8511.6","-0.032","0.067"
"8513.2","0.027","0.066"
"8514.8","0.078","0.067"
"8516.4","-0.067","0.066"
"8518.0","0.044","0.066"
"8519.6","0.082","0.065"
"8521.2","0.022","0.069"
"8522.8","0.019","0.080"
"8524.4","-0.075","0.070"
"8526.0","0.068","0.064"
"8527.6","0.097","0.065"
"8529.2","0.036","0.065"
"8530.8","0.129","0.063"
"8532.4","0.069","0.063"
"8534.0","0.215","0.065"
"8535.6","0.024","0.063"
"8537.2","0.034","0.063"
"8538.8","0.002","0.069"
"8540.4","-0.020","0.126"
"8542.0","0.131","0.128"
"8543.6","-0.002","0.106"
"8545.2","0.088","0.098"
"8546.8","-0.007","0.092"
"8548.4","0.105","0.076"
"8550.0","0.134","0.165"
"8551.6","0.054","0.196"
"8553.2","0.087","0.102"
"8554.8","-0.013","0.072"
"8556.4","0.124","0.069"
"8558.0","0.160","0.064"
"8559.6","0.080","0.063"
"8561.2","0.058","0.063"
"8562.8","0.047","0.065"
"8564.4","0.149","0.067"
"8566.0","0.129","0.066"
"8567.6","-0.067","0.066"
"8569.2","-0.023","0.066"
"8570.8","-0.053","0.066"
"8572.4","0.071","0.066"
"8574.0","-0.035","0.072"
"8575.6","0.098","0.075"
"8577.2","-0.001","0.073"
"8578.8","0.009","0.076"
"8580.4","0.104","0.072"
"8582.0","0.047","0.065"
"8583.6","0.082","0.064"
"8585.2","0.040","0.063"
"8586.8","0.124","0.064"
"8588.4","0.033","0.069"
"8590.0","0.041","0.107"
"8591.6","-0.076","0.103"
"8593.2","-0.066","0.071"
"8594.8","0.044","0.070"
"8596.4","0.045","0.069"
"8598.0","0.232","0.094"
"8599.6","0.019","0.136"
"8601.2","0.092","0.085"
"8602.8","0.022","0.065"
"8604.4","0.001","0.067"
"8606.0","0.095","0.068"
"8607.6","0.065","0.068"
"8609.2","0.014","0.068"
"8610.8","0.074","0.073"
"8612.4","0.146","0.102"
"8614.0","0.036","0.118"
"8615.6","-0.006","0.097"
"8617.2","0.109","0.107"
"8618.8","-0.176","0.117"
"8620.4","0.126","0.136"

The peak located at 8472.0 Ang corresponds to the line [O II] 3727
